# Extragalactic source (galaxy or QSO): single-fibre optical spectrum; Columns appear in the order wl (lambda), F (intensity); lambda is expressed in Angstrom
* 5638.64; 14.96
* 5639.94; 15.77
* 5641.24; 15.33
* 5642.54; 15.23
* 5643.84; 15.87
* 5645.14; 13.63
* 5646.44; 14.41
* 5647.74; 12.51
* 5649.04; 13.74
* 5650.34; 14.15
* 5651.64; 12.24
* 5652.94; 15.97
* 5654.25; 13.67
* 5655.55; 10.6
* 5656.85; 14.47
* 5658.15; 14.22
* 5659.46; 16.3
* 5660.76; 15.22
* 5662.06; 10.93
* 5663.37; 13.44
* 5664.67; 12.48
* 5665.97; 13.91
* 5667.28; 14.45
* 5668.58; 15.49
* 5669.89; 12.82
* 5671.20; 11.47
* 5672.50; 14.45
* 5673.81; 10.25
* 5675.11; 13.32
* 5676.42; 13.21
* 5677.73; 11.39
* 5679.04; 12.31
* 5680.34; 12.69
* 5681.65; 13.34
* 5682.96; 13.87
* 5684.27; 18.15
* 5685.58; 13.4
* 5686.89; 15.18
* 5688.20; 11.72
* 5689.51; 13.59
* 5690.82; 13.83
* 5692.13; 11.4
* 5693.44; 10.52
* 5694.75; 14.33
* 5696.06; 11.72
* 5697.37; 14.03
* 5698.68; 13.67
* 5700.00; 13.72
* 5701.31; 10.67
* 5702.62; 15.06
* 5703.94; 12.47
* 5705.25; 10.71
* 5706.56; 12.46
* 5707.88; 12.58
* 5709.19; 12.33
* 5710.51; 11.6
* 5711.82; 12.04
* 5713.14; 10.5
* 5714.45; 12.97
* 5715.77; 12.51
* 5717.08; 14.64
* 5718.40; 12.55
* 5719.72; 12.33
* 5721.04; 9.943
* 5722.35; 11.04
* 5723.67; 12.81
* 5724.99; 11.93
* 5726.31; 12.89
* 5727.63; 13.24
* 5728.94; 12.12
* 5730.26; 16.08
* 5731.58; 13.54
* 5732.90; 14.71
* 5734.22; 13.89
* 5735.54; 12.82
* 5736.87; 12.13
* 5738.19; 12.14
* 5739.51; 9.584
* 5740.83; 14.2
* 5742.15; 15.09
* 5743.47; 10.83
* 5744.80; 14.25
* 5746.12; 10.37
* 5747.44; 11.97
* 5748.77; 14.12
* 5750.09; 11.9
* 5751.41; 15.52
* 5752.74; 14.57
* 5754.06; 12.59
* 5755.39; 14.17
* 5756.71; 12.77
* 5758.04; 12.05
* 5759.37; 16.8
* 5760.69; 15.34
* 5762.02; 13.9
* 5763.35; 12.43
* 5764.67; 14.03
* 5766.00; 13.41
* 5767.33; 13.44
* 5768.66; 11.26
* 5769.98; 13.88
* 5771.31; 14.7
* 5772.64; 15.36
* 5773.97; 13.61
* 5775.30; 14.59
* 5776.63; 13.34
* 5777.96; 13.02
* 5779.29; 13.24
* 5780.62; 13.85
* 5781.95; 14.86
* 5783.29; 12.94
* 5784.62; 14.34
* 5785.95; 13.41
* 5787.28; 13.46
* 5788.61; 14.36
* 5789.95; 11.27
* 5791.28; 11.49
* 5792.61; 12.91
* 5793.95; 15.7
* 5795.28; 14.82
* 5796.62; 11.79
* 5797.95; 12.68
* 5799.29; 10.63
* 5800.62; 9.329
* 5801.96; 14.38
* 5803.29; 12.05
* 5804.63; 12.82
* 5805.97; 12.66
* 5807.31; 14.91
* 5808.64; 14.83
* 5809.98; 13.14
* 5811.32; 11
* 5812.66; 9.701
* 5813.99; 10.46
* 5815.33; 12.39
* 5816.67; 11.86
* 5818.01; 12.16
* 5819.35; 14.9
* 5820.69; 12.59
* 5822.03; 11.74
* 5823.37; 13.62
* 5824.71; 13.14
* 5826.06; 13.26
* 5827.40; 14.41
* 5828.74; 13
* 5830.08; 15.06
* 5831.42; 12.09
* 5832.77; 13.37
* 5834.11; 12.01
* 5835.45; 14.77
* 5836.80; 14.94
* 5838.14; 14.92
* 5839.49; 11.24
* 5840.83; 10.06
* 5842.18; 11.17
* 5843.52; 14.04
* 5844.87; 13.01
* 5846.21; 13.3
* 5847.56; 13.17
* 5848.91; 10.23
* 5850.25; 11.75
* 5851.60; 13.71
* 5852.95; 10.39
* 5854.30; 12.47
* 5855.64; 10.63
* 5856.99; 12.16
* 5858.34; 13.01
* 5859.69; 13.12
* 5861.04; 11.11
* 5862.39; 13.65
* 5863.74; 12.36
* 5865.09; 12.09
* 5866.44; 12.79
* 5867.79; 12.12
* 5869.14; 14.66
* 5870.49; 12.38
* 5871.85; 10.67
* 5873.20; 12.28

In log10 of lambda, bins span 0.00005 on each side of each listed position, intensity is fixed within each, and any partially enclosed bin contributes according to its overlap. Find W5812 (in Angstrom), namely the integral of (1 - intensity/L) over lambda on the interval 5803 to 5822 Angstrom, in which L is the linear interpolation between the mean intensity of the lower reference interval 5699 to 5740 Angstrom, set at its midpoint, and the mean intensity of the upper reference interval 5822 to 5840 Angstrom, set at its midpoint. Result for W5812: 1.1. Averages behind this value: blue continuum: 12.5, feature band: 12.5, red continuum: 13.5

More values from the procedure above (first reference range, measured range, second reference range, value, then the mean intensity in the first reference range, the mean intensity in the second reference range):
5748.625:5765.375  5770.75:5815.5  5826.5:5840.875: 1.9 Angstrom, 13.9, 13.4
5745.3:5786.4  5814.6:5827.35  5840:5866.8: -0.2 Angstrom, 13.6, 12.2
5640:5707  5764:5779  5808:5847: -0.7 Angstrom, 13.4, 12.8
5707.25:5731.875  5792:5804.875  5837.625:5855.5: -0.4 Angstrom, 12.5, 12.2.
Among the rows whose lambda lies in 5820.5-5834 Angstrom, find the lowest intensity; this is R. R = 11.74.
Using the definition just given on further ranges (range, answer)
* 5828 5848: 10.06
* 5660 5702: 10.25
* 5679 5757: 9.584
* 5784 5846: 9.329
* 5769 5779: 13.02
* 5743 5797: 10.37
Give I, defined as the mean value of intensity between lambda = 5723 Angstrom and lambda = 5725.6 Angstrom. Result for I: 12.4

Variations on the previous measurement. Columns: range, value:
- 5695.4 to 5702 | 12.8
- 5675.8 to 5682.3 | 12.6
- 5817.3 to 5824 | 13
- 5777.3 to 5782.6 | 13.7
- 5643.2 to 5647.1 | 14.6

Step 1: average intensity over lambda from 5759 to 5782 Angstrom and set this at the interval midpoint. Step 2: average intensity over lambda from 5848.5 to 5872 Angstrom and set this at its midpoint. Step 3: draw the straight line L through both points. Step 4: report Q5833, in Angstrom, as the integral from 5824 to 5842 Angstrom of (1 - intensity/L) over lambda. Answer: -0.64 Angstrom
